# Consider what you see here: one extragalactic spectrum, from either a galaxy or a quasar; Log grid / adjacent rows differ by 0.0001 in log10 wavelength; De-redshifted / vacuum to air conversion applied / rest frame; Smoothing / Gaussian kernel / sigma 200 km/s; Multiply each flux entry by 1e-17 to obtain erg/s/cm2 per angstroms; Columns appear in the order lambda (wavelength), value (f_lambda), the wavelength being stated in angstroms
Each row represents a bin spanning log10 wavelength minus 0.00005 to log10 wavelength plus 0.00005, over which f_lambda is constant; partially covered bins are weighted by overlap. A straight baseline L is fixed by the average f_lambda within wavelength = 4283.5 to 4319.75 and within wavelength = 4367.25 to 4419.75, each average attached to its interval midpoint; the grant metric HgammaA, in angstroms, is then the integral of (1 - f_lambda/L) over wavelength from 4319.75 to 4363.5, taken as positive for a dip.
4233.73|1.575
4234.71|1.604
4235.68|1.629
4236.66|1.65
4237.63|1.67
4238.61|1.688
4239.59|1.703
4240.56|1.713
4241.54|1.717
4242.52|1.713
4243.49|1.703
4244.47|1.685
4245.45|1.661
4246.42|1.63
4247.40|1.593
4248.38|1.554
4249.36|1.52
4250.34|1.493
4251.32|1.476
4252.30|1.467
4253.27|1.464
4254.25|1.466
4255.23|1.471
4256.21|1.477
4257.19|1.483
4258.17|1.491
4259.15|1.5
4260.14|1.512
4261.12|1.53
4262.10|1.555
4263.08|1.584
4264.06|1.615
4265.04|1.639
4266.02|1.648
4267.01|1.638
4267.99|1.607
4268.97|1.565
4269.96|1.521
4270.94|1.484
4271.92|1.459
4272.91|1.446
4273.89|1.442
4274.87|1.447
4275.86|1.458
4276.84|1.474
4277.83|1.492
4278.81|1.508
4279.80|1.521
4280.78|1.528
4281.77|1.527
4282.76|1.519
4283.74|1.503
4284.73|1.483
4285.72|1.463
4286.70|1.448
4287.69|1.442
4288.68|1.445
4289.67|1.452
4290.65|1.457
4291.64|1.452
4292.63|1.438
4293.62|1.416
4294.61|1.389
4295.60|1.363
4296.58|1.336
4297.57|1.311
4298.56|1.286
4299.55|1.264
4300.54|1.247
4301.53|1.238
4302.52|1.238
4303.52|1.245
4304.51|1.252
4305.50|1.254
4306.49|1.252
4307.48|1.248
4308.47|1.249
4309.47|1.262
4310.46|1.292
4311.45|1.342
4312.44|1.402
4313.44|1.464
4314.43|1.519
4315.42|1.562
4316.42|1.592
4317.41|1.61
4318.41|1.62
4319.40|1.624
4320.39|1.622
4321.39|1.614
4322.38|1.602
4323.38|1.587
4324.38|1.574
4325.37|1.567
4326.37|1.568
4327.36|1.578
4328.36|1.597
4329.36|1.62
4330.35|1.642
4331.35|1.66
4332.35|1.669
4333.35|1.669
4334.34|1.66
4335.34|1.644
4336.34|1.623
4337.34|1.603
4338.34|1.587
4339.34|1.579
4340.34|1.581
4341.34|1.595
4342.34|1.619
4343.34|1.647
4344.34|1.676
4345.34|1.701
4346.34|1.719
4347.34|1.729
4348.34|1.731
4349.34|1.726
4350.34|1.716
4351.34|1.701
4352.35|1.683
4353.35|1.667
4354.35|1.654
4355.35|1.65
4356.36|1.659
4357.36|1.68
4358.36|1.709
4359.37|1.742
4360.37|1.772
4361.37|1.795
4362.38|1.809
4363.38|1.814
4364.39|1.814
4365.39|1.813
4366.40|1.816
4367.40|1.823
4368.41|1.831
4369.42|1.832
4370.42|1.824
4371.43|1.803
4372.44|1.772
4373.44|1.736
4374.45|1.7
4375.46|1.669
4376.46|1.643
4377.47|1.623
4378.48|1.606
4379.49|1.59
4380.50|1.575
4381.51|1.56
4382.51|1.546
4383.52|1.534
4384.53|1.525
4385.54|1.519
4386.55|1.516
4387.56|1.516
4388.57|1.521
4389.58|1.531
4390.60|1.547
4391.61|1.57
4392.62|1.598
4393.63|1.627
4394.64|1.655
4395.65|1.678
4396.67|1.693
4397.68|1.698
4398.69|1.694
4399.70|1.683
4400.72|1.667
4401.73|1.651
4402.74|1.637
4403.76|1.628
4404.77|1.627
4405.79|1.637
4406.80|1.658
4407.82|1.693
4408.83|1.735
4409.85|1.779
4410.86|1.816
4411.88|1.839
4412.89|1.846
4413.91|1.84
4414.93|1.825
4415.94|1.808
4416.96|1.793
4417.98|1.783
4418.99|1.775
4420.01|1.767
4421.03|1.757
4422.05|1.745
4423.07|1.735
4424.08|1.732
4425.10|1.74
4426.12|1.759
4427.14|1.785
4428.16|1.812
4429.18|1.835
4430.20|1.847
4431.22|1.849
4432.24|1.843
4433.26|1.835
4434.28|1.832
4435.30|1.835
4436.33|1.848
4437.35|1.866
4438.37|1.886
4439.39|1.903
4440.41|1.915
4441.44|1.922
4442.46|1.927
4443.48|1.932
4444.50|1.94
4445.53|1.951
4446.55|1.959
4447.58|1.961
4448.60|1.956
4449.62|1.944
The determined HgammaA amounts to -4.15 angstroms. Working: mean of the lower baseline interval 1.39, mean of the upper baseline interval 1.68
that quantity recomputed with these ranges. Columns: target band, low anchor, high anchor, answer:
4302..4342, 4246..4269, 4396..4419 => 2.7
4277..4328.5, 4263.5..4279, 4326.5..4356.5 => 4.7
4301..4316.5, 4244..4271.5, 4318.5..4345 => 2.6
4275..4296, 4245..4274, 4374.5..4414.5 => 1.2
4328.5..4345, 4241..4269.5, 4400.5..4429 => 0.3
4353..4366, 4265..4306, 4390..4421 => -1.1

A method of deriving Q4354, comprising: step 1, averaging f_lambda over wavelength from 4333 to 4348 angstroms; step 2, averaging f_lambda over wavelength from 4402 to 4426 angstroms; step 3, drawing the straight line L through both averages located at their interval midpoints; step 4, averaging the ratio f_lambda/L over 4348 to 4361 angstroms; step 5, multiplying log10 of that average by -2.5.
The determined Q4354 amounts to -0.024 mag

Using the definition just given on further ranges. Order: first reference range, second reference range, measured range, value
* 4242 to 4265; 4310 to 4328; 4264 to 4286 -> 0.02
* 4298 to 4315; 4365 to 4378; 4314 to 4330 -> -0.13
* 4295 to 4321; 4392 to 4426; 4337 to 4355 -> -0.11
